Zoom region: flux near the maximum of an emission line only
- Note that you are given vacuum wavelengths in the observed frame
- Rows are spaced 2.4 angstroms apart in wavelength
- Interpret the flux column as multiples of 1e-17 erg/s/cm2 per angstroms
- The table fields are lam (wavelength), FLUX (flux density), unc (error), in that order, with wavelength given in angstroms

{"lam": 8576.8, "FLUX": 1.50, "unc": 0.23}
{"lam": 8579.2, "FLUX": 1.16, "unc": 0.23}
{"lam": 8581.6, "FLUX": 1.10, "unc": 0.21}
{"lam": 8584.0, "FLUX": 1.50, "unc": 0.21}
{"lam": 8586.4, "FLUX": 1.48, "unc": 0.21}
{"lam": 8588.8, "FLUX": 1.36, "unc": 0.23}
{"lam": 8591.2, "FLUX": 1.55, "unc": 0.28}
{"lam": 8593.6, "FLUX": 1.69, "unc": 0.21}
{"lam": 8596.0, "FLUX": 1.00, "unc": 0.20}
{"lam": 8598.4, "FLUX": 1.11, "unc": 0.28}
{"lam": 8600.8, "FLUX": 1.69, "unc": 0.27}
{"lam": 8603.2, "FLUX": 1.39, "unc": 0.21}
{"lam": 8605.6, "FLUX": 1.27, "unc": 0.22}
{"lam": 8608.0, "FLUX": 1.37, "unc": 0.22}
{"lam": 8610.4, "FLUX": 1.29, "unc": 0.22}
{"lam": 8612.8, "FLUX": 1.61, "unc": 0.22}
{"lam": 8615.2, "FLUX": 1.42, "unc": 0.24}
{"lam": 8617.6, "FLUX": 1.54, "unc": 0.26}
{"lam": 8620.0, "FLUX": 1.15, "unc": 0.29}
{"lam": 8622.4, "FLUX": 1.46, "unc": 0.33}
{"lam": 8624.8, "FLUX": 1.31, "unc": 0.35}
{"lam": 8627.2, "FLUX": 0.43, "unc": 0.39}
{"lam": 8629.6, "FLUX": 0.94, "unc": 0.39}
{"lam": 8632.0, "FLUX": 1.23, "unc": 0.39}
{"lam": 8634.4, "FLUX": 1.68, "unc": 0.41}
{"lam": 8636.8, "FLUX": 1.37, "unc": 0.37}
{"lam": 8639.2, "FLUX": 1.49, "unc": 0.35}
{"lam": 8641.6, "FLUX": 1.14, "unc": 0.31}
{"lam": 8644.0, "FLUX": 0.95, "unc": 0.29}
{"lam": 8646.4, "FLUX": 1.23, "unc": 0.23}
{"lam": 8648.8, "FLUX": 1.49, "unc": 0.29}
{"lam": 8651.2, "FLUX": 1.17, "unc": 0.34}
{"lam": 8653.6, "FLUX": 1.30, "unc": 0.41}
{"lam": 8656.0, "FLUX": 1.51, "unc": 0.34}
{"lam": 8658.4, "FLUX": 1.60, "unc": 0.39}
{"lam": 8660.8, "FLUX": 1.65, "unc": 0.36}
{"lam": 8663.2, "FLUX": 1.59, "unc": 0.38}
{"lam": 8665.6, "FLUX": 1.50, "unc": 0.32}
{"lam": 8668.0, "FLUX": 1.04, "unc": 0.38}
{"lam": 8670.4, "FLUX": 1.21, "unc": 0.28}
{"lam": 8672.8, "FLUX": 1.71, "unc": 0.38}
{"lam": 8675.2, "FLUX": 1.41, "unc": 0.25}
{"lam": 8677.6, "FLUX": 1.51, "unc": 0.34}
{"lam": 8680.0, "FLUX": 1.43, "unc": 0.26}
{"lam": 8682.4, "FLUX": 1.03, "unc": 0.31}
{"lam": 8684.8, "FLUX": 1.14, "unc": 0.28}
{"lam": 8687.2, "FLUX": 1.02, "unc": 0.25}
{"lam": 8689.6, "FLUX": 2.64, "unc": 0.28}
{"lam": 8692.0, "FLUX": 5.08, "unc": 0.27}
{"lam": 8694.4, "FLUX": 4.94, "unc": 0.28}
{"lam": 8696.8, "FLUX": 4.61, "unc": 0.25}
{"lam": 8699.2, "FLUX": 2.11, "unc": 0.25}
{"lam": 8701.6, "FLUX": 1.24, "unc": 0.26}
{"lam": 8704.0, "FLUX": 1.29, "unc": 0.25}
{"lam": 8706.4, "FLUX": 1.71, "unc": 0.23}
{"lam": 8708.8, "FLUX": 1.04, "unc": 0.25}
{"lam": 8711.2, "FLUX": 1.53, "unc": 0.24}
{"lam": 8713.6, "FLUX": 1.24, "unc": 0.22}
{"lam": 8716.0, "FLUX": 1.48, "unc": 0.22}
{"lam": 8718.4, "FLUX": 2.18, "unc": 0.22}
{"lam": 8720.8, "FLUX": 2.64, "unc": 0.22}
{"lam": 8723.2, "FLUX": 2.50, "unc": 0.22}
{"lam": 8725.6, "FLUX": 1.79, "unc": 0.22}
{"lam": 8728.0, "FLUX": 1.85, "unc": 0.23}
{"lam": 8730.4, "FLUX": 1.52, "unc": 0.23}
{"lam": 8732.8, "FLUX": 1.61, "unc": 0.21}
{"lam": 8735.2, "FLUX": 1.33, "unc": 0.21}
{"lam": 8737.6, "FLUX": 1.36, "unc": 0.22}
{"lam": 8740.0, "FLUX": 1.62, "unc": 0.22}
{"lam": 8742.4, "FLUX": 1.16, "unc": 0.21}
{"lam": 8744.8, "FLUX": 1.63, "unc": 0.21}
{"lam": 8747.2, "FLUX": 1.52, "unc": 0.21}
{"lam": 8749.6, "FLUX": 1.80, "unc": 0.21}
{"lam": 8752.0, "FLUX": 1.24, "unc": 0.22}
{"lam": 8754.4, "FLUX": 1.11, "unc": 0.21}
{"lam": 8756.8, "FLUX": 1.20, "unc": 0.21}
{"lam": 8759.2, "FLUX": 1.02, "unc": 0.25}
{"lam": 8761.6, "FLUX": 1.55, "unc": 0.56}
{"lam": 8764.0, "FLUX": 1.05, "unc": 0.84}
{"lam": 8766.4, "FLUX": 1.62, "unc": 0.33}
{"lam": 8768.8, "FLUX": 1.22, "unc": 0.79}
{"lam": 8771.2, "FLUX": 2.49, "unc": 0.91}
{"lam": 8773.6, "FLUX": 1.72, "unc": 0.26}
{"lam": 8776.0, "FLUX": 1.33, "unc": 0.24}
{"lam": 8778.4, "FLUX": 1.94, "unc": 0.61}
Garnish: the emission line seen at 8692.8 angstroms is Halpha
